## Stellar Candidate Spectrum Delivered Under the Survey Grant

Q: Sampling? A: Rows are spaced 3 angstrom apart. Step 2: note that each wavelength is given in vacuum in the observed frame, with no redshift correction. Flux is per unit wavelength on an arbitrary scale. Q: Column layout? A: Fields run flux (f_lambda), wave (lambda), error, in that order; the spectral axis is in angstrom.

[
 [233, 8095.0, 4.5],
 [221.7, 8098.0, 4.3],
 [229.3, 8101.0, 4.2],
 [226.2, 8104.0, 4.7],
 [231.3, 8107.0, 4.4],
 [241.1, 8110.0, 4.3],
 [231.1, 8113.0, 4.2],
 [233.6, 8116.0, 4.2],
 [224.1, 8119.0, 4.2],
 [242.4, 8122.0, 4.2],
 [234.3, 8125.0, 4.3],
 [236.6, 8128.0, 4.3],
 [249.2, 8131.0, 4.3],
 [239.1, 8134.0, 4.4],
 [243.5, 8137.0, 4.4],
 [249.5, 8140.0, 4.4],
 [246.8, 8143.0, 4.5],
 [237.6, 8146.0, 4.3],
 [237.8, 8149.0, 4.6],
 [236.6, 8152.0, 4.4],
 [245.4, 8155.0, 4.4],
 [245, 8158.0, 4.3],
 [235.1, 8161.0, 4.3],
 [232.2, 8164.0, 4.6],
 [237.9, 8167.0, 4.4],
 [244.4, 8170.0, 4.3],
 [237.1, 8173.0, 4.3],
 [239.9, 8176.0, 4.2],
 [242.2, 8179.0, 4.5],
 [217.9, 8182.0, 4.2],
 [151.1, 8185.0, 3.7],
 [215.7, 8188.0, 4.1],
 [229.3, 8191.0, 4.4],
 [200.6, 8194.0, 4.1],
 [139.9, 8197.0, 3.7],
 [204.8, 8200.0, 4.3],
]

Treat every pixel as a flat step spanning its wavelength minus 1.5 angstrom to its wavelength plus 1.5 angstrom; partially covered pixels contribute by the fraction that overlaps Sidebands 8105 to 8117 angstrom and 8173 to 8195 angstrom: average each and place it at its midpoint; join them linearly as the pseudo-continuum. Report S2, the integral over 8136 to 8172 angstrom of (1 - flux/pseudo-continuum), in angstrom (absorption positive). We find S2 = -2.9 angstrom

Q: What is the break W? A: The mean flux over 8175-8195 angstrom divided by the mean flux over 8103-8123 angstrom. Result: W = 0.92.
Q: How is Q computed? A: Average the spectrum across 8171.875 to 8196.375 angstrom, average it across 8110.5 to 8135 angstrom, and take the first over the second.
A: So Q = 0.90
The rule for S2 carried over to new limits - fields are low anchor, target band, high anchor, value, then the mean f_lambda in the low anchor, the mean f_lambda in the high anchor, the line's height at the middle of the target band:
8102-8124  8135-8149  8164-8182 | -0.5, 233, 238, 235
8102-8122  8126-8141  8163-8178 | -0.6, 232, 239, 234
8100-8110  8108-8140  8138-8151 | -0.2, 231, 243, 236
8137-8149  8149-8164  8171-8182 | 0.1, 244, 237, 241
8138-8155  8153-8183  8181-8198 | -2.9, 242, 193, 218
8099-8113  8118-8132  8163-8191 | -0.5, 232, 224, 230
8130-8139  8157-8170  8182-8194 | -1.0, 244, 201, 221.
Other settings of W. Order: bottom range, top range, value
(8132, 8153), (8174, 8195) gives 0.89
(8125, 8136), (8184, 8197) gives 0.81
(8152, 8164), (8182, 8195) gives 0.84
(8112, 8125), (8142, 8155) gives 1.03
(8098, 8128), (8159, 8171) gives 1.02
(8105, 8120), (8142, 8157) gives 1.04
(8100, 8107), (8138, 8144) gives 1.09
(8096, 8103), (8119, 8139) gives 1.06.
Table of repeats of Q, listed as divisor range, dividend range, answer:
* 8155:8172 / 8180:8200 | 0.81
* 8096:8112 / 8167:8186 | 0.98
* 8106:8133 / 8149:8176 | 1.01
